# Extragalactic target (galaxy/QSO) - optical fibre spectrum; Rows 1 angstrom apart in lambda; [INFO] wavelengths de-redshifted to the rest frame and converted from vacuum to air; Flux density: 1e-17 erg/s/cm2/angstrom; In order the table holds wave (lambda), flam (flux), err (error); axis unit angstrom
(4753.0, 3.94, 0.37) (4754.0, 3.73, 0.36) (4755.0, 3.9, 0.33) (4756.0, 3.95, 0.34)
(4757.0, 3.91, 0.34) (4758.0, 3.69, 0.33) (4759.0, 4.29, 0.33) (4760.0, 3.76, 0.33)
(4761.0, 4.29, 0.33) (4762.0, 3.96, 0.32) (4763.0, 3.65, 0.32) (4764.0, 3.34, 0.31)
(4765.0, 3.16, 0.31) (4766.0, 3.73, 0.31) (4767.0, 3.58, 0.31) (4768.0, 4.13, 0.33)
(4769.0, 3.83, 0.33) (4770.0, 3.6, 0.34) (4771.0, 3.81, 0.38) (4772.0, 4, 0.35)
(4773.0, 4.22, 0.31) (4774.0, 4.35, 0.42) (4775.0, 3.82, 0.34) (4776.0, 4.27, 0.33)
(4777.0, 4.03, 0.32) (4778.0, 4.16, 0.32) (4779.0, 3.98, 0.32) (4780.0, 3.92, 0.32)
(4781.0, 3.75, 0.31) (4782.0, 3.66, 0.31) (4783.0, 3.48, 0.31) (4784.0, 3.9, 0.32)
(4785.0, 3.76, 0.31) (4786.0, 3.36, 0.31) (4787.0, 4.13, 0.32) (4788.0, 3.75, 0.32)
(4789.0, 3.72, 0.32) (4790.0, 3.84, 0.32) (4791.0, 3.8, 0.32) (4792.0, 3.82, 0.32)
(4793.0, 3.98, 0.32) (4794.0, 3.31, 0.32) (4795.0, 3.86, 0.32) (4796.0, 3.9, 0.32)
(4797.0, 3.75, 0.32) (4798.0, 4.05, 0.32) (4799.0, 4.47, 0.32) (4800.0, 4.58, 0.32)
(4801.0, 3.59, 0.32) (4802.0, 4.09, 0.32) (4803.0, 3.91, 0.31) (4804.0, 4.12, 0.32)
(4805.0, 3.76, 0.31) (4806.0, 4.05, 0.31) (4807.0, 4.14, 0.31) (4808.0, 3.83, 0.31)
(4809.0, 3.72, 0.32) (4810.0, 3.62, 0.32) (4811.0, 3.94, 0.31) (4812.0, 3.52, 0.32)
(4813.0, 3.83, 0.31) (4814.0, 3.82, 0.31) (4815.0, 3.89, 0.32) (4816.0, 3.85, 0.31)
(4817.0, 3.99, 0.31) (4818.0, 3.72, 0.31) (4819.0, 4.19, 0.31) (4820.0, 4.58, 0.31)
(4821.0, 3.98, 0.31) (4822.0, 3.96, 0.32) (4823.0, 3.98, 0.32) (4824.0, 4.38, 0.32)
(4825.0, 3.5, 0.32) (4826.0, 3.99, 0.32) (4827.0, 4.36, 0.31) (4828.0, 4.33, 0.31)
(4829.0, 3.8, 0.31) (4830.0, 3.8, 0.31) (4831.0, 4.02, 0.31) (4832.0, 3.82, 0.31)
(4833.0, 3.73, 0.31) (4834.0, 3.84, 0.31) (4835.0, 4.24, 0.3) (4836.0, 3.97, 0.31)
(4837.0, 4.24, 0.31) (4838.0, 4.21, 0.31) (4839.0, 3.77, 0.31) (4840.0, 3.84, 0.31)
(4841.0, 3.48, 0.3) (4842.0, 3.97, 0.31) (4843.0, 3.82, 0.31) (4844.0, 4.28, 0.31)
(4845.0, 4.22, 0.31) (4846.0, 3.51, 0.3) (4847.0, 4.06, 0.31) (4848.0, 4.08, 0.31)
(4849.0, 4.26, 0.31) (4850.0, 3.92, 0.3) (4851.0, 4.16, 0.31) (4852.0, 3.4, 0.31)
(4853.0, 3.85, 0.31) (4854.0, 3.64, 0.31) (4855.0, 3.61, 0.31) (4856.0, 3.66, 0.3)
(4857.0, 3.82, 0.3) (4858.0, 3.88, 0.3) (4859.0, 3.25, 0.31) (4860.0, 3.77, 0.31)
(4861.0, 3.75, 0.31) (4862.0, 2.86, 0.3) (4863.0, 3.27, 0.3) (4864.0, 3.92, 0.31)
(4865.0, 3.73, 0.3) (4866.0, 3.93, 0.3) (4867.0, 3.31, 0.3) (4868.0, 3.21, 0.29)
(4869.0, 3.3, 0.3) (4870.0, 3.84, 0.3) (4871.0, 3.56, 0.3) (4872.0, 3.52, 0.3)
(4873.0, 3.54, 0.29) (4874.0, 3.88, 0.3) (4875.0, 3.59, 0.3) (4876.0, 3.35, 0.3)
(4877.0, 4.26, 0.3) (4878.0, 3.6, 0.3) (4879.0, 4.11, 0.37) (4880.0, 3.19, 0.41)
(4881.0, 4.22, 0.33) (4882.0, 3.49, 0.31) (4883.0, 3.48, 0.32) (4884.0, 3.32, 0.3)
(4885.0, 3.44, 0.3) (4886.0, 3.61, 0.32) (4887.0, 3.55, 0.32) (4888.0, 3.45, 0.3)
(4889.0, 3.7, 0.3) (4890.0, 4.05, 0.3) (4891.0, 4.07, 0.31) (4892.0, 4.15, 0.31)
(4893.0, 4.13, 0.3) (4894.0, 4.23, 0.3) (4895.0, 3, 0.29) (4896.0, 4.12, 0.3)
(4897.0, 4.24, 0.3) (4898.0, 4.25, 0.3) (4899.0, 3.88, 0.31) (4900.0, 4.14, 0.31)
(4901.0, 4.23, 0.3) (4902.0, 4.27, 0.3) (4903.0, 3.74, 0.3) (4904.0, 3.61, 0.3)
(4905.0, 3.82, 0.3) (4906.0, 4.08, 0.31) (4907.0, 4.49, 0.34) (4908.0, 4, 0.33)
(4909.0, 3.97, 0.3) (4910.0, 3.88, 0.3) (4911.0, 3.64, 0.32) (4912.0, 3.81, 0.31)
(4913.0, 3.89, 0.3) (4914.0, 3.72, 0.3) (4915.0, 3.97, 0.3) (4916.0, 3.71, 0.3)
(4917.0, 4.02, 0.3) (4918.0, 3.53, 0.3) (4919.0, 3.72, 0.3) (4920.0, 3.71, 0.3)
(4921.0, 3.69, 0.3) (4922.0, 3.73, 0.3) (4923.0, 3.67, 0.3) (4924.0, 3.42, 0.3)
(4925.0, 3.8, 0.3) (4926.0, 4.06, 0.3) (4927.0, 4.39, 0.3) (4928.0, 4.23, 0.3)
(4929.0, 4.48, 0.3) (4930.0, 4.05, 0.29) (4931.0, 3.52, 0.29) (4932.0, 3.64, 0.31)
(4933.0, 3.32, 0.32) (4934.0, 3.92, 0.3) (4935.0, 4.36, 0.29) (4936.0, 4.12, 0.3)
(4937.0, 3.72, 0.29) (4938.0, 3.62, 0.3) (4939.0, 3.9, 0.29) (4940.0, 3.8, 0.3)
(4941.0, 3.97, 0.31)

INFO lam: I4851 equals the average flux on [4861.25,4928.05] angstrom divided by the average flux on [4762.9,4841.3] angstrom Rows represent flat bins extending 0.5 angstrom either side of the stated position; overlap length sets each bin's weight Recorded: 0.97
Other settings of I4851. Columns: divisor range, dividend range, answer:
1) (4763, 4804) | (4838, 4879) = 0.97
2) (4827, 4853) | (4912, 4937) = 0.97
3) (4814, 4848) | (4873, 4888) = 0.91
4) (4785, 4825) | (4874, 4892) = 0.94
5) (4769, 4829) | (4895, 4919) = 1.00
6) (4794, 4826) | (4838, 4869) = 0.95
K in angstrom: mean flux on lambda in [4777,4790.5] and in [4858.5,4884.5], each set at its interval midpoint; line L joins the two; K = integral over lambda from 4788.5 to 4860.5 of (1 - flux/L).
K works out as -4.0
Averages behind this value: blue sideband 3.81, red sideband 3.59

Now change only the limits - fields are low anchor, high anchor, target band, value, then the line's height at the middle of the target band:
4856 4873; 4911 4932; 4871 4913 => -1.5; 3.7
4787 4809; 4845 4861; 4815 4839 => -1.0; 3.86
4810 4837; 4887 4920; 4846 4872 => 1.7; 3.94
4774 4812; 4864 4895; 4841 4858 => -0.6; 3.76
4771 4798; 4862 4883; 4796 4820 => -0.9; 3.8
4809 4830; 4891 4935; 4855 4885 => 2.5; 3.93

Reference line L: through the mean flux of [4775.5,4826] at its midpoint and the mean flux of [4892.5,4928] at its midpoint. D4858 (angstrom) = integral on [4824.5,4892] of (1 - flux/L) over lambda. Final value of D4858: 2.4 angstrom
